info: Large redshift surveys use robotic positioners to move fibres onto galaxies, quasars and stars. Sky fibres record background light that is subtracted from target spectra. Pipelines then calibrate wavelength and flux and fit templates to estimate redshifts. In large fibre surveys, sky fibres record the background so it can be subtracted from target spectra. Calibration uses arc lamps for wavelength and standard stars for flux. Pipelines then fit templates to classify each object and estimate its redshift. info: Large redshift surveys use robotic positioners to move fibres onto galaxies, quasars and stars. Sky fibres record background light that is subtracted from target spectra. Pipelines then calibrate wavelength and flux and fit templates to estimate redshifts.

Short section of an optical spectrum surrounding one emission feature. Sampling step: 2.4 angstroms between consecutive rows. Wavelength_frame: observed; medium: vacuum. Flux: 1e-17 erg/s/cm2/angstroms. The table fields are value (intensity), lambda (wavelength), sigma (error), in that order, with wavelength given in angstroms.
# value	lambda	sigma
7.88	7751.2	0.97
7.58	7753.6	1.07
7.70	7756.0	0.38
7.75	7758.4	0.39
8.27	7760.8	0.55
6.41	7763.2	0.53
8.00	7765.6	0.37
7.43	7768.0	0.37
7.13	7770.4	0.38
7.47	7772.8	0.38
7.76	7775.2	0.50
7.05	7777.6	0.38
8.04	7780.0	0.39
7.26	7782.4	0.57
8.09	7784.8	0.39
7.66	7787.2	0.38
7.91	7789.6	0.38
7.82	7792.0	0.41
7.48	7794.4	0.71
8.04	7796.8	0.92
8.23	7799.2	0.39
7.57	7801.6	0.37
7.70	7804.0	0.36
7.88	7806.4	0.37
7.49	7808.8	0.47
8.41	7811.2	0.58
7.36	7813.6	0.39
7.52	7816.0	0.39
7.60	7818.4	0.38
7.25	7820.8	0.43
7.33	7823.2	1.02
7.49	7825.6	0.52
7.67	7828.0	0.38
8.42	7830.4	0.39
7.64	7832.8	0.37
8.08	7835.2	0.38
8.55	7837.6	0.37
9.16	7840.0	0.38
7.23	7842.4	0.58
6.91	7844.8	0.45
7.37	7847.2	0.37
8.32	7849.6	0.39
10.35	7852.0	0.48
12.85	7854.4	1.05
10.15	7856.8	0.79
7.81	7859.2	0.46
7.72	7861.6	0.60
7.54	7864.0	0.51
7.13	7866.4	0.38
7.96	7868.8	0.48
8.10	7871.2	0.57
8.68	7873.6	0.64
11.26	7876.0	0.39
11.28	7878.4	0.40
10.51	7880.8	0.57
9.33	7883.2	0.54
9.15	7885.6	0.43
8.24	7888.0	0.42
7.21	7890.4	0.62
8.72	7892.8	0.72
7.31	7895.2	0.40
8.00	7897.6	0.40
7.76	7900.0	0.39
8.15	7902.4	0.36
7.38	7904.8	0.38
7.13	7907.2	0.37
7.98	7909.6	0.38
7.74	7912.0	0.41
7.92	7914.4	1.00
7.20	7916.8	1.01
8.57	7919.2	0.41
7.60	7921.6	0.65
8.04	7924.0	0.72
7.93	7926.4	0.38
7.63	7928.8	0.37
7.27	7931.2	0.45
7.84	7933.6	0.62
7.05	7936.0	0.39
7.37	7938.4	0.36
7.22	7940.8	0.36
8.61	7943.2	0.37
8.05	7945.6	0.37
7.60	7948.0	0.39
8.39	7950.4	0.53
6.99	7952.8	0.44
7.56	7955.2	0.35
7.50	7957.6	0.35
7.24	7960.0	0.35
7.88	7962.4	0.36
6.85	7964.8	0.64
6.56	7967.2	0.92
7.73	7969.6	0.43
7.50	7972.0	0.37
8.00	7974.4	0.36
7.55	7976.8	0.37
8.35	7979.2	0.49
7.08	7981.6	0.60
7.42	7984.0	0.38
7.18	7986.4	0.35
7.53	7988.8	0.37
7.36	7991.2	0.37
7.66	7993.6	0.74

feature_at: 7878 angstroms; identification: [N II] 6583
